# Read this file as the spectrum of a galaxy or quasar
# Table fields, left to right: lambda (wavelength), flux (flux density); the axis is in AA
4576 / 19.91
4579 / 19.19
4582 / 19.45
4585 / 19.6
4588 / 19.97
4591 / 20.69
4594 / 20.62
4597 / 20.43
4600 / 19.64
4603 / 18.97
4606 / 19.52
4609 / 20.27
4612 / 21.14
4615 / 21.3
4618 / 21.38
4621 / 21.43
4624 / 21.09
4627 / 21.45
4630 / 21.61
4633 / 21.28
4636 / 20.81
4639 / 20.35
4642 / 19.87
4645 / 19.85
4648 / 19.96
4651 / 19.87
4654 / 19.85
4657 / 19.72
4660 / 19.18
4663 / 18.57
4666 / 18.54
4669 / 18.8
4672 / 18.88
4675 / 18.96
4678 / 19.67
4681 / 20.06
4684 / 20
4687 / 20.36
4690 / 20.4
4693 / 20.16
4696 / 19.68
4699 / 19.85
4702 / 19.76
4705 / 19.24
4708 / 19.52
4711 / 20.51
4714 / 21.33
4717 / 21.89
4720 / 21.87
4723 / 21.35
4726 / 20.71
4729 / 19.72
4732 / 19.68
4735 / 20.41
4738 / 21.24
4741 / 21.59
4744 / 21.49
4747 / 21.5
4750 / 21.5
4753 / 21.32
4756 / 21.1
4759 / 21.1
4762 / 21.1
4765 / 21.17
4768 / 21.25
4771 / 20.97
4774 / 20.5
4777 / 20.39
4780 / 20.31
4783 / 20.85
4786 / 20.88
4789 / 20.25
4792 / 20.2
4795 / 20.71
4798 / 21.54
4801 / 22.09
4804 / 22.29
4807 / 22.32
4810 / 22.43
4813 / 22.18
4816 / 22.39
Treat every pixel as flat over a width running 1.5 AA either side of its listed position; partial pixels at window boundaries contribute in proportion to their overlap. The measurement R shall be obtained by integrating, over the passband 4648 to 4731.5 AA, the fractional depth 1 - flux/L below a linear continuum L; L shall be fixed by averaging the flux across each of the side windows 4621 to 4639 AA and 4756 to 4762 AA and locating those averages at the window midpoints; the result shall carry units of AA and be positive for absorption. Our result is 4.8 AA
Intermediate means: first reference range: 21.2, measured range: 19.9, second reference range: 21.1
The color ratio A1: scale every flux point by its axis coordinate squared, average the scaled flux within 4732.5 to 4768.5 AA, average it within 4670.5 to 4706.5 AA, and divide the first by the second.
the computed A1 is 1.1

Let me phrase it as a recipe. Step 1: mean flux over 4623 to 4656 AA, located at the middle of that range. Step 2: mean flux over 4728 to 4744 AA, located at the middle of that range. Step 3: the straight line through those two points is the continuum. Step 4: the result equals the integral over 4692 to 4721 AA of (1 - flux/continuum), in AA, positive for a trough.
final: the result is 0.35 AA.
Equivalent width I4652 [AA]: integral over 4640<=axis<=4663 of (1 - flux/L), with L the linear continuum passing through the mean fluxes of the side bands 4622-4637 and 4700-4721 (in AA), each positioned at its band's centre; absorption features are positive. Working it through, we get 1.5 AA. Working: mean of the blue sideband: 21.3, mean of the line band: 19.7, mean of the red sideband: 20.5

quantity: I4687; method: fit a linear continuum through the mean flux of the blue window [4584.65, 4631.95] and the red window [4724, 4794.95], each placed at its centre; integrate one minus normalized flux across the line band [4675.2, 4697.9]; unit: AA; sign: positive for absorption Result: 0.8 AA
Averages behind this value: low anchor 20.6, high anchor 20.8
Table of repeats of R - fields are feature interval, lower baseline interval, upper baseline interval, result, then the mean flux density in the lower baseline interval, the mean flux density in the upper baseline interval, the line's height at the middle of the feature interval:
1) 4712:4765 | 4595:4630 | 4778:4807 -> -0.4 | 20.6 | 21.1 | 20.9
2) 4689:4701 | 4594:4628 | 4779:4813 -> 0.5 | 20.6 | 21.3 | 20.9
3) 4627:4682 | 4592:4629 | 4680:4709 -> 1.2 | 20.6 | 19.9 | 20.2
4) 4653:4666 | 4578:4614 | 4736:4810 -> 0.8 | 20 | 21.2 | 20.4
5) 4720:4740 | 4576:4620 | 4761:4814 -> 0.2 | 20.2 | 21.2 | 20.9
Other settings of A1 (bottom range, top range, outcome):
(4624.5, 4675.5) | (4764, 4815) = 1.13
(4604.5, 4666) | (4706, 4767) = 1.08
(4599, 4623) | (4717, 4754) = 1.08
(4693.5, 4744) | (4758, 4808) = 1.05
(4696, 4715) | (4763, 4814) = 1.10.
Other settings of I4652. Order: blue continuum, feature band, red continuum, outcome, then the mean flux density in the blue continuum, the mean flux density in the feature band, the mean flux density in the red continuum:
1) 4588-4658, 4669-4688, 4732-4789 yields 1.02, 20.5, 19.6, 21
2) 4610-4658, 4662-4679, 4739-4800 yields 1.54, 20.7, 18.9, 21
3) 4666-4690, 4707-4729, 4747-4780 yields -0.81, 19.5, 21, 21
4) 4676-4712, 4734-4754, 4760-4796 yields -0.90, 19.9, 21.3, 20.7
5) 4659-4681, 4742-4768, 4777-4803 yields -1.24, 19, 21.3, 20.9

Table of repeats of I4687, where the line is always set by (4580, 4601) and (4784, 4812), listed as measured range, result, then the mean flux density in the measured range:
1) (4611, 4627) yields -0.83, 21.3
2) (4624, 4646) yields -0.49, 20.8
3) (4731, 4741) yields 0.17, 20.7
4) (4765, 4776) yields 0.16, 20.9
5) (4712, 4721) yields -0.32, 21.6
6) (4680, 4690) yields 0.24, 20.2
